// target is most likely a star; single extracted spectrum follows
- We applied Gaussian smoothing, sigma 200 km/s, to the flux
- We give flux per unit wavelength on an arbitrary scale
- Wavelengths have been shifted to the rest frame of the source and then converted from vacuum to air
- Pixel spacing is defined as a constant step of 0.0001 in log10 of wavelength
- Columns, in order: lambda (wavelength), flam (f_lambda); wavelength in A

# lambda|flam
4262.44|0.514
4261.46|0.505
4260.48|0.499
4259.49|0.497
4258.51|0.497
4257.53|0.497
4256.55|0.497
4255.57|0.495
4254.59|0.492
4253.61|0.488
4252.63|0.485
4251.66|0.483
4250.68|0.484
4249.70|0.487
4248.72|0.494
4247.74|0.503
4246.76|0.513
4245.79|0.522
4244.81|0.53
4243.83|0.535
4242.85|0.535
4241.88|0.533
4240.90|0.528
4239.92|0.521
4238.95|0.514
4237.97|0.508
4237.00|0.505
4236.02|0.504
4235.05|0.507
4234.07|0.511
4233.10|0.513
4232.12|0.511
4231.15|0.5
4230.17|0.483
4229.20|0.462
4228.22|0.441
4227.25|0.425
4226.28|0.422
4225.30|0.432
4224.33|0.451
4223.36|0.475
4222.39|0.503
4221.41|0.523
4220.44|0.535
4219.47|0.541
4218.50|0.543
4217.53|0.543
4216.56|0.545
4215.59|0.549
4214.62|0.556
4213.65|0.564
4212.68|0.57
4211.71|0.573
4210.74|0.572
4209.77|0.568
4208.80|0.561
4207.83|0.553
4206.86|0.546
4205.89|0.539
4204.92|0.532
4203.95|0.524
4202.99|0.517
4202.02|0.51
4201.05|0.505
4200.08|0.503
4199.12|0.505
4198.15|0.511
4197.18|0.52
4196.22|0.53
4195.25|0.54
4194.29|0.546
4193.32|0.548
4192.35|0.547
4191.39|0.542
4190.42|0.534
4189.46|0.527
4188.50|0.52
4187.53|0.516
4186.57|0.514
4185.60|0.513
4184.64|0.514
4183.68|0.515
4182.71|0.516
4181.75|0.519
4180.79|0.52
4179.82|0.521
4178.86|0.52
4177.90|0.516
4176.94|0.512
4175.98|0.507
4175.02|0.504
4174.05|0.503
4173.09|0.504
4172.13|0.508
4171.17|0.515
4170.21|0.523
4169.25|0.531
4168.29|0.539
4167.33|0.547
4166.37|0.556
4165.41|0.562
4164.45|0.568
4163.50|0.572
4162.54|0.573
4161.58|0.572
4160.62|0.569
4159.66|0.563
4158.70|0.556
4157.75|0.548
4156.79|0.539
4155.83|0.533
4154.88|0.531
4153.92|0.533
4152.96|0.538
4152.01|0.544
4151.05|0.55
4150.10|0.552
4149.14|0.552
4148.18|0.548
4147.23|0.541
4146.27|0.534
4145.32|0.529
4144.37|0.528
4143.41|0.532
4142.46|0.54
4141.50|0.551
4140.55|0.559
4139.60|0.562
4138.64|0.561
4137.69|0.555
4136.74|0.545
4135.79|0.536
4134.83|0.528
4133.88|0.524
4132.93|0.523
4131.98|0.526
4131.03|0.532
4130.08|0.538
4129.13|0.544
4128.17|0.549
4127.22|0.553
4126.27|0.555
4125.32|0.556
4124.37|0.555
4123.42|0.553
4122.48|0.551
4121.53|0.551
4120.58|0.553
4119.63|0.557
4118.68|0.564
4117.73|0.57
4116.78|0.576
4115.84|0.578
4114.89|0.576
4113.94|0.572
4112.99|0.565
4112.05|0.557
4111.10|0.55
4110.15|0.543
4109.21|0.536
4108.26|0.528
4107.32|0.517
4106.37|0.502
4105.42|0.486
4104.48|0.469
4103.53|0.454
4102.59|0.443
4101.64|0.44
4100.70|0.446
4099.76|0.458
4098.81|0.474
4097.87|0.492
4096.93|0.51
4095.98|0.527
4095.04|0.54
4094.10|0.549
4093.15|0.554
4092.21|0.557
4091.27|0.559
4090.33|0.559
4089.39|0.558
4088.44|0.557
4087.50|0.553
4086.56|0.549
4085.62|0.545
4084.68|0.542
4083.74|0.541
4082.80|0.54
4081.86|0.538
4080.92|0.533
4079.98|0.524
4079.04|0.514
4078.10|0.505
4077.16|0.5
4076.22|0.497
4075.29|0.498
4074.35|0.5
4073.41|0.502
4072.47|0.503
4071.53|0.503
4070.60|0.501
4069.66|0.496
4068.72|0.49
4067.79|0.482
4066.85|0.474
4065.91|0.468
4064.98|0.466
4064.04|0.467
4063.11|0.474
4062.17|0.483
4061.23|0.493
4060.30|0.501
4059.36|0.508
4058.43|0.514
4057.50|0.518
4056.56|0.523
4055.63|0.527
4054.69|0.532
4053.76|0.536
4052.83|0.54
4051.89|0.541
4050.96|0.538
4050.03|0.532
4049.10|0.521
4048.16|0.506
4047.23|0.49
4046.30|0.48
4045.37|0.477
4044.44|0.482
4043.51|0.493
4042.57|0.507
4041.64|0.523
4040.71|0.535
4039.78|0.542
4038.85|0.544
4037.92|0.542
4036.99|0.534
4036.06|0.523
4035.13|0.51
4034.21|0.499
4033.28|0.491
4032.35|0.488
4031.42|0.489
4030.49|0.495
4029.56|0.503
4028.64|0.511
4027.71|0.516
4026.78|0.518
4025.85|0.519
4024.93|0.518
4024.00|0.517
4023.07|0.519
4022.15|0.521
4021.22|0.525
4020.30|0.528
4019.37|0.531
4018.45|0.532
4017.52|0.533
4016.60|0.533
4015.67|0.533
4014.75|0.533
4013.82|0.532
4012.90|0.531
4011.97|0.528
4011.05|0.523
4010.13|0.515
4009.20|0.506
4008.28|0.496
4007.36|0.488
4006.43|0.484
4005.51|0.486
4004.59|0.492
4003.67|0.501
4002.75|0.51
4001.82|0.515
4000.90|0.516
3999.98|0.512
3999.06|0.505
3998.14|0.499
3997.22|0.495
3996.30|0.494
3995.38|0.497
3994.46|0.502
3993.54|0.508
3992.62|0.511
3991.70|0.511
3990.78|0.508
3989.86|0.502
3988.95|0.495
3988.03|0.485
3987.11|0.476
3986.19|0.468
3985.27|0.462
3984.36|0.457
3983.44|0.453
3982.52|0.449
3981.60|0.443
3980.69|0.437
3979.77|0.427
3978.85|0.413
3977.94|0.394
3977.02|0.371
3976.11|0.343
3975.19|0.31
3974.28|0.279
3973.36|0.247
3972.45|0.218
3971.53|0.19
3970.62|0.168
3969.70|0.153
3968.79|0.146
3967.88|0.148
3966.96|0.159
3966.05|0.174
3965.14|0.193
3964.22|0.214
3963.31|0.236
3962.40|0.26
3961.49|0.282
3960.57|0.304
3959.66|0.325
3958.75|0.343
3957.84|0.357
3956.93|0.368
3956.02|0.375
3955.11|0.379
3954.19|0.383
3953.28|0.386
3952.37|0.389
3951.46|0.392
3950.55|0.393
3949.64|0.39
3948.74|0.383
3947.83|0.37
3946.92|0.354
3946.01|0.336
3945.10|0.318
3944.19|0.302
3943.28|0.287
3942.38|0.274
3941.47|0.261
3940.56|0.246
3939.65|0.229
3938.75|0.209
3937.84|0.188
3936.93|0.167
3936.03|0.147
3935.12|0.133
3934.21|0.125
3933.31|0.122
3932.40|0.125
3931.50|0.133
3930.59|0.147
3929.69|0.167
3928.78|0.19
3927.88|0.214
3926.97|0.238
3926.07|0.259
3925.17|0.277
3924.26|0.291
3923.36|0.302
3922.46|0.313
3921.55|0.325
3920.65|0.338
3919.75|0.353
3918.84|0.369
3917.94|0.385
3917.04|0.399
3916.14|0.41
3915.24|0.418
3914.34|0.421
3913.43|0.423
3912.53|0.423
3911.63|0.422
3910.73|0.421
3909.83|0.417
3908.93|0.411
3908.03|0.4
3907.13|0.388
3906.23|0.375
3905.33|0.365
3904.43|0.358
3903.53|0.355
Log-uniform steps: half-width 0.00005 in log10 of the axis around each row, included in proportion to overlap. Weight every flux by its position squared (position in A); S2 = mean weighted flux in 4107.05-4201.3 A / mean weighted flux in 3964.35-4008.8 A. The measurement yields 1.44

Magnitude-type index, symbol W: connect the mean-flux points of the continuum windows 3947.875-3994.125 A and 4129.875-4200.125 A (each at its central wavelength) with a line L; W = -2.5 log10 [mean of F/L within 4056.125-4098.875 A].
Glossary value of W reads -0.14 mag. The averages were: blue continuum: 0.354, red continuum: 0.535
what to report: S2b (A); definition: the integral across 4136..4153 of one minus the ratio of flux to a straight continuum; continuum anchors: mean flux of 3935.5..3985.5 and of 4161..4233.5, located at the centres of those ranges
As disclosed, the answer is -2.5 A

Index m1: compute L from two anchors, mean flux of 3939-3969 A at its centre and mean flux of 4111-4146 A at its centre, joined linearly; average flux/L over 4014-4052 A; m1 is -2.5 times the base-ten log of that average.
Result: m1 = -0.240 mag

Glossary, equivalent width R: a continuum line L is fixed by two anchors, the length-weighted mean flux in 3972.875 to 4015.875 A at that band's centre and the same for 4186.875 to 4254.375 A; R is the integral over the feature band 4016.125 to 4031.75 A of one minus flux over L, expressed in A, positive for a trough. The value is -1.36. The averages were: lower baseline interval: 0.471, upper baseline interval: 0.517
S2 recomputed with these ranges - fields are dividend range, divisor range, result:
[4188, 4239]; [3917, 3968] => 2.15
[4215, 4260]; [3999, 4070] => 1.08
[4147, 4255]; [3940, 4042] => 1.36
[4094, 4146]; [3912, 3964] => 1.96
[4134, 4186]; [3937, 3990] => 1.82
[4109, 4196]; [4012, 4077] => 1.12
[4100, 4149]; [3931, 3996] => 1.79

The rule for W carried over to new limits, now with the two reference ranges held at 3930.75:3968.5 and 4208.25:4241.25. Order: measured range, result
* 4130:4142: -0.238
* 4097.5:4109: -0.174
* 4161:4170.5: -0.201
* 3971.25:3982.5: -0.172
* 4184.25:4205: -0.079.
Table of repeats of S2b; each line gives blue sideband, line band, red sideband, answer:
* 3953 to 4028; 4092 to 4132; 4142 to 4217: -2.8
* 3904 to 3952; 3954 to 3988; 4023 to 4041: 6.3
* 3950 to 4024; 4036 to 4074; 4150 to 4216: -4.1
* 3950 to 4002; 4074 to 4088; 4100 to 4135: -0.9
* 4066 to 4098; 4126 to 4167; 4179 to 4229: -1.9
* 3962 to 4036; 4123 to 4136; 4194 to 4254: -1.5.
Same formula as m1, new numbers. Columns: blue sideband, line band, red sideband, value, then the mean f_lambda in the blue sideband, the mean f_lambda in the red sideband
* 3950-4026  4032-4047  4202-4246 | -0.16 mag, 0.42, 0.518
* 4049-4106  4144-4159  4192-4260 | -0.06 mag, 0.51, 0.514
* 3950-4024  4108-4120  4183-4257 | -0.19 mag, 0.417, 0.516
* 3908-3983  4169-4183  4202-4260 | -0.09 mag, 0.299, 0.512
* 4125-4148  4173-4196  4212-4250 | 0.01 mag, 0.542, 0.509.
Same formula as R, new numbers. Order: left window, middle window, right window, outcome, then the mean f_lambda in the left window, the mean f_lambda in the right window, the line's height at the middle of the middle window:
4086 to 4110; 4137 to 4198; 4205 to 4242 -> -2.5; 0.513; 0.516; 0.515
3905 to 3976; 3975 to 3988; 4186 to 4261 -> -4.1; 0.291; 0.515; 0.324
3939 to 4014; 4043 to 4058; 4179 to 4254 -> -3.1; 0.387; 0.517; 0.427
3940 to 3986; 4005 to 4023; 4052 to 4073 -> -4.6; 0.32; 0.501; 0.412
